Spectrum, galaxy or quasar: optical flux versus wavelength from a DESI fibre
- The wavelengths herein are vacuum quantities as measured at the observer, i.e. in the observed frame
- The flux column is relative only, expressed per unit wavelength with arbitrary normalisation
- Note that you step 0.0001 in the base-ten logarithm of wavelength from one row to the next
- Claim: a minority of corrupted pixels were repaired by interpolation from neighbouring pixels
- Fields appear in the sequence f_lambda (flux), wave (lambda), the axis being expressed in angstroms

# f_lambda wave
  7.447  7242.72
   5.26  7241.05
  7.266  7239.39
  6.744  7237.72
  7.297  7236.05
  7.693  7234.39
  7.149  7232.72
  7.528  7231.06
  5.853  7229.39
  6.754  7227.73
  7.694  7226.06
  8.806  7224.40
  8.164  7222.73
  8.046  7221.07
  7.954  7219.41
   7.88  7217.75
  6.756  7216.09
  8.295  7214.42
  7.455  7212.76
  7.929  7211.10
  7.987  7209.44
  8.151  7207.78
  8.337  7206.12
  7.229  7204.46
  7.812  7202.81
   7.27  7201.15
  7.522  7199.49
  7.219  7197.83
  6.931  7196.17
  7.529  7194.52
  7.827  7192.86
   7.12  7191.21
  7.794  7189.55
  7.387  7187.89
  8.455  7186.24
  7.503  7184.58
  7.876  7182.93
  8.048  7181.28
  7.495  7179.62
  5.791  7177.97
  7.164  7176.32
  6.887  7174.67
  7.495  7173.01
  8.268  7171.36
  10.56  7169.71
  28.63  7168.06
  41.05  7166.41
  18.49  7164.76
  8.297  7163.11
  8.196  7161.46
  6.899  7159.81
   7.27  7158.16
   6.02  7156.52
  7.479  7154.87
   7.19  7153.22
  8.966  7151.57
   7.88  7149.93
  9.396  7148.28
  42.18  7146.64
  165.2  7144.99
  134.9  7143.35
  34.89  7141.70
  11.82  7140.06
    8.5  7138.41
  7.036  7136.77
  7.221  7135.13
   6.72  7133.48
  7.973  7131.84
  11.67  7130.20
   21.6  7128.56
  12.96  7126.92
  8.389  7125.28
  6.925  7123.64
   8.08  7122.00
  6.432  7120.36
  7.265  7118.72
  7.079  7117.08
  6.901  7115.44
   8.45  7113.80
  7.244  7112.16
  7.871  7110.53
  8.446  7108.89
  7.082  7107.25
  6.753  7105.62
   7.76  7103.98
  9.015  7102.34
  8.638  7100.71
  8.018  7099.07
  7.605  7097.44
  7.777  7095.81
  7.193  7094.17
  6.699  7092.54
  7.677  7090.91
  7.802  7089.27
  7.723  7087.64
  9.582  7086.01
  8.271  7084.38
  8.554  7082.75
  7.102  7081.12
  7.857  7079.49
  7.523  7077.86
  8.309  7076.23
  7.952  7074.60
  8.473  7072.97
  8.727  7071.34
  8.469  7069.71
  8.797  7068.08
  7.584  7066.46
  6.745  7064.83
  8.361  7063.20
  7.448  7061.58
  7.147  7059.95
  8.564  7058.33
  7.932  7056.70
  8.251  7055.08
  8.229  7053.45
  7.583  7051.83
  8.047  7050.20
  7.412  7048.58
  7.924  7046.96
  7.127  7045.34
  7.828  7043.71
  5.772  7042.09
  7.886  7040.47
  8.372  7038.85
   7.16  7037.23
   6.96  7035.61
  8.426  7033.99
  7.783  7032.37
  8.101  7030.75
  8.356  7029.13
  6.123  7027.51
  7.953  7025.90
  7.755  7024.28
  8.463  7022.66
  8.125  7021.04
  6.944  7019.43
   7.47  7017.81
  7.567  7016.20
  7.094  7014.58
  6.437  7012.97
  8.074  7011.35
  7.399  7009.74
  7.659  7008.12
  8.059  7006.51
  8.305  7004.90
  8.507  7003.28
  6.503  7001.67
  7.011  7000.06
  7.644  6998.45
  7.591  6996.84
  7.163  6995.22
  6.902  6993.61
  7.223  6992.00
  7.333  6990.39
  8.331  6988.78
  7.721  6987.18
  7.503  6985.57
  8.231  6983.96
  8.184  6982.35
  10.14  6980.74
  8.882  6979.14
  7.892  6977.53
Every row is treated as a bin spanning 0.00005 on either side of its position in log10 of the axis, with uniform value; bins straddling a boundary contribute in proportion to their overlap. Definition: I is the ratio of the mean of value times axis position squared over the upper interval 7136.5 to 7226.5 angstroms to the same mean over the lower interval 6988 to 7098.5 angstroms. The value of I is 2.1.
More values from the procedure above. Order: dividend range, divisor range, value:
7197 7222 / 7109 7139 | 0.90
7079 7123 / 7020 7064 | 1.02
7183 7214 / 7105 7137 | 0.90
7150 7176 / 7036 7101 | 1.56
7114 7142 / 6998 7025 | 1.39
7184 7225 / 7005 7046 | 1.07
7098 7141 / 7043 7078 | 1.12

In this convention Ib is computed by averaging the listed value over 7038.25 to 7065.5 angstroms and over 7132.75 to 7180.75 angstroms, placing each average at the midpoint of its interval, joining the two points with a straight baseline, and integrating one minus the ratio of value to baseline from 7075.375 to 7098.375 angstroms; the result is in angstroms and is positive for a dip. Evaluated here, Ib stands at 8.41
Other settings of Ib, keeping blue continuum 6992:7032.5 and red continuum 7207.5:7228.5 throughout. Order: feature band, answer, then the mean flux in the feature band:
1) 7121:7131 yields -4.9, 11.5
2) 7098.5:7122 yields 0.1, 7.65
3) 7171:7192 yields 0.8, 7.46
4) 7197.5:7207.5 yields 0.2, 7.62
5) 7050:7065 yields -0.5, 7.87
